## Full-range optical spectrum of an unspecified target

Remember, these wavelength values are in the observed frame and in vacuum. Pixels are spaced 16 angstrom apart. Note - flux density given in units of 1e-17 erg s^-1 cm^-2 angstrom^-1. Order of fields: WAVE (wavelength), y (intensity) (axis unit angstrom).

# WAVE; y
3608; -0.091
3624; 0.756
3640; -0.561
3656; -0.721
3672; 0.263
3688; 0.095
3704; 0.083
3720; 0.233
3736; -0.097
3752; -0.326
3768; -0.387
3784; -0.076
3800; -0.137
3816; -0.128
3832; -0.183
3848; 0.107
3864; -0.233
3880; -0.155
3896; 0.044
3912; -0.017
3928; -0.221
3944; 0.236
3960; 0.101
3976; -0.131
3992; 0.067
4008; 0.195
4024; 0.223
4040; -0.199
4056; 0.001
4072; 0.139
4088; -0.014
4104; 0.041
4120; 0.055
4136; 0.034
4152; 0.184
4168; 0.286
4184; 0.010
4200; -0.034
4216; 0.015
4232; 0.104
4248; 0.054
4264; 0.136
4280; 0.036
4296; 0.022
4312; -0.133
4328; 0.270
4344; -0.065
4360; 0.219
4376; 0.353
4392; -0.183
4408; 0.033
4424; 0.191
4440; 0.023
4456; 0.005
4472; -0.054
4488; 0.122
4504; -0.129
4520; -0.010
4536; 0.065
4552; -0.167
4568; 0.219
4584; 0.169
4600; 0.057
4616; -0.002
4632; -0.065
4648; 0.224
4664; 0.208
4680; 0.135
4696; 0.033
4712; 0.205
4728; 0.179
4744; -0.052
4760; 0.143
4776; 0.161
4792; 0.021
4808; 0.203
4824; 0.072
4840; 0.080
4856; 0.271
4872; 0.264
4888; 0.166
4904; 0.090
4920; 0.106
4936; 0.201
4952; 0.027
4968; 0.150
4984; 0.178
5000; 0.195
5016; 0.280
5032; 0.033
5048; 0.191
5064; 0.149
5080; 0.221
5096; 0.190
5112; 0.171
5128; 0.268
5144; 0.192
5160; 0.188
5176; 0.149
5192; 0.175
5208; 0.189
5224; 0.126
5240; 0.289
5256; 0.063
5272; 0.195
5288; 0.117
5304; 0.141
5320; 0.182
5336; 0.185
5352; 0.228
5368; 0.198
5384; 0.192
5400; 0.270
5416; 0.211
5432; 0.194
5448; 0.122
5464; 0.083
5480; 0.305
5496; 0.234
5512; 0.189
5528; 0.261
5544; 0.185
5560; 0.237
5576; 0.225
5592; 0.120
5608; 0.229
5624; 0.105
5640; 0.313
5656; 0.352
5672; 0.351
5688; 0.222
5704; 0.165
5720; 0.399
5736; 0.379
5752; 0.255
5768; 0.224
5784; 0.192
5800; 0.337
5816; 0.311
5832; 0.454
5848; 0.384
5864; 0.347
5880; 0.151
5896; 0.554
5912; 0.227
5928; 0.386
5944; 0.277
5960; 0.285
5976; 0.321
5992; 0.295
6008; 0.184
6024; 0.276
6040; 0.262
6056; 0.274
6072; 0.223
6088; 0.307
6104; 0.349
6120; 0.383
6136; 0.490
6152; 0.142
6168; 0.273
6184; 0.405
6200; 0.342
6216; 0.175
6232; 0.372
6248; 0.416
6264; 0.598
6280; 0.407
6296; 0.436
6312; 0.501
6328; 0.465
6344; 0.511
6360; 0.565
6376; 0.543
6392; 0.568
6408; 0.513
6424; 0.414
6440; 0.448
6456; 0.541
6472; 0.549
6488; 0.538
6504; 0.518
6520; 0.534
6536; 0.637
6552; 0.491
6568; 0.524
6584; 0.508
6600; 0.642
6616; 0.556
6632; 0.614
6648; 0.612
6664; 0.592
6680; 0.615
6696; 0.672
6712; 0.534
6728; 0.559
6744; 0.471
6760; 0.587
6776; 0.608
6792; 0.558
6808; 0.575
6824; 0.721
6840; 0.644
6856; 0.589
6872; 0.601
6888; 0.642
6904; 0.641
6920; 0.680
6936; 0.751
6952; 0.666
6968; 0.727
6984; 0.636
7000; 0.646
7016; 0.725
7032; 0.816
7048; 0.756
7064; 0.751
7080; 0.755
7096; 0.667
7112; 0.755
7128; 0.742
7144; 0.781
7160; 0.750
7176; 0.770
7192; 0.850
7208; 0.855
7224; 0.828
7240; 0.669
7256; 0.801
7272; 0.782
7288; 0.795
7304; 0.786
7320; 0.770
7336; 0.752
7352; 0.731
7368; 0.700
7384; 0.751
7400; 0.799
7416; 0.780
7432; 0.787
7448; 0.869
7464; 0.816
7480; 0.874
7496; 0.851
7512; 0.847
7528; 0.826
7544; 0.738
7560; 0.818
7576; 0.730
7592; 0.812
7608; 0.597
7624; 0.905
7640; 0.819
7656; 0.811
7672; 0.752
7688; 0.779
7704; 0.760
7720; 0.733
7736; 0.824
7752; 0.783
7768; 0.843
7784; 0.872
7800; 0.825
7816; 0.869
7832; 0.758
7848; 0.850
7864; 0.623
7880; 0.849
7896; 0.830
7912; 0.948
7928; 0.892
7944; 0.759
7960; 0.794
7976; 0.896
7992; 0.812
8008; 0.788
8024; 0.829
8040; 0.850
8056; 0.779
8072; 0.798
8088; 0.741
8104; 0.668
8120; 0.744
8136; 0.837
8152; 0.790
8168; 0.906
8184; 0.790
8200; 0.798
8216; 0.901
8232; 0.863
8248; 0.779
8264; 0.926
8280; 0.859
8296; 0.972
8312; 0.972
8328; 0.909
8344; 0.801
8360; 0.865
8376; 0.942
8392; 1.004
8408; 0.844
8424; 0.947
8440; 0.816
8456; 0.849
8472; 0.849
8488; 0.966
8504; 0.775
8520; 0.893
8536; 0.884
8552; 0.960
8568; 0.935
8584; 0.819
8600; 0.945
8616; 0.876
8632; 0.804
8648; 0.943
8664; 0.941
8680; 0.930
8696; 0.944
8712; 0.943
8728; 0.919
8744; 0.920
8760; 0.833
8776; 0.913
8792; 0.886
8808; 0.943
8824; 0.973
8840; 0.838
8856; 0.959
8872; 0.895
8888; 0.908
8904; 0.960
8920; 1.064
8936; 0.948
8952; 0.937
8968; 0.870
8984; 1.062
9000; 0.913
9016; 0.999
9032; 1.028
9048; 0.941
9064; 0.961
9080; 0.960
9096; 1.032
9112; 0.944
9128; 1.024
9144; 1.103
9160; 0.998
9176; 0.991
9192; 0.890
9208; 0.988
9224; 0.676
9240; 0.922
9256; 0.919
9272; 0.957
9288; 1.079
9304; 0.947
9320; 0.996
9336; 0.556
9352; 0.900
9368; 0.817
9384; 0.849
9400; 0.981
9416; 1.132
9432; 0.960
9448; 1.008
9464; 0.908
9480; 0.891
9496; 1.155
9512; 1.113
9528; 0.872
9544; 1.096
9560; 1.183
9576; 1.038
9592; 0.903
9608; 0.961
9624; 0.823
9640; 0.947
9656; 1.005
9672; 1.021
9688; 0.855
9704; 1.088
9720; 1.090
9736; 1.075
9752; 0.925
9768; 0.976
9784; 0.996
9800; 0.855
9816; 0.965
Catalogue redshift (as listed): 0.565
